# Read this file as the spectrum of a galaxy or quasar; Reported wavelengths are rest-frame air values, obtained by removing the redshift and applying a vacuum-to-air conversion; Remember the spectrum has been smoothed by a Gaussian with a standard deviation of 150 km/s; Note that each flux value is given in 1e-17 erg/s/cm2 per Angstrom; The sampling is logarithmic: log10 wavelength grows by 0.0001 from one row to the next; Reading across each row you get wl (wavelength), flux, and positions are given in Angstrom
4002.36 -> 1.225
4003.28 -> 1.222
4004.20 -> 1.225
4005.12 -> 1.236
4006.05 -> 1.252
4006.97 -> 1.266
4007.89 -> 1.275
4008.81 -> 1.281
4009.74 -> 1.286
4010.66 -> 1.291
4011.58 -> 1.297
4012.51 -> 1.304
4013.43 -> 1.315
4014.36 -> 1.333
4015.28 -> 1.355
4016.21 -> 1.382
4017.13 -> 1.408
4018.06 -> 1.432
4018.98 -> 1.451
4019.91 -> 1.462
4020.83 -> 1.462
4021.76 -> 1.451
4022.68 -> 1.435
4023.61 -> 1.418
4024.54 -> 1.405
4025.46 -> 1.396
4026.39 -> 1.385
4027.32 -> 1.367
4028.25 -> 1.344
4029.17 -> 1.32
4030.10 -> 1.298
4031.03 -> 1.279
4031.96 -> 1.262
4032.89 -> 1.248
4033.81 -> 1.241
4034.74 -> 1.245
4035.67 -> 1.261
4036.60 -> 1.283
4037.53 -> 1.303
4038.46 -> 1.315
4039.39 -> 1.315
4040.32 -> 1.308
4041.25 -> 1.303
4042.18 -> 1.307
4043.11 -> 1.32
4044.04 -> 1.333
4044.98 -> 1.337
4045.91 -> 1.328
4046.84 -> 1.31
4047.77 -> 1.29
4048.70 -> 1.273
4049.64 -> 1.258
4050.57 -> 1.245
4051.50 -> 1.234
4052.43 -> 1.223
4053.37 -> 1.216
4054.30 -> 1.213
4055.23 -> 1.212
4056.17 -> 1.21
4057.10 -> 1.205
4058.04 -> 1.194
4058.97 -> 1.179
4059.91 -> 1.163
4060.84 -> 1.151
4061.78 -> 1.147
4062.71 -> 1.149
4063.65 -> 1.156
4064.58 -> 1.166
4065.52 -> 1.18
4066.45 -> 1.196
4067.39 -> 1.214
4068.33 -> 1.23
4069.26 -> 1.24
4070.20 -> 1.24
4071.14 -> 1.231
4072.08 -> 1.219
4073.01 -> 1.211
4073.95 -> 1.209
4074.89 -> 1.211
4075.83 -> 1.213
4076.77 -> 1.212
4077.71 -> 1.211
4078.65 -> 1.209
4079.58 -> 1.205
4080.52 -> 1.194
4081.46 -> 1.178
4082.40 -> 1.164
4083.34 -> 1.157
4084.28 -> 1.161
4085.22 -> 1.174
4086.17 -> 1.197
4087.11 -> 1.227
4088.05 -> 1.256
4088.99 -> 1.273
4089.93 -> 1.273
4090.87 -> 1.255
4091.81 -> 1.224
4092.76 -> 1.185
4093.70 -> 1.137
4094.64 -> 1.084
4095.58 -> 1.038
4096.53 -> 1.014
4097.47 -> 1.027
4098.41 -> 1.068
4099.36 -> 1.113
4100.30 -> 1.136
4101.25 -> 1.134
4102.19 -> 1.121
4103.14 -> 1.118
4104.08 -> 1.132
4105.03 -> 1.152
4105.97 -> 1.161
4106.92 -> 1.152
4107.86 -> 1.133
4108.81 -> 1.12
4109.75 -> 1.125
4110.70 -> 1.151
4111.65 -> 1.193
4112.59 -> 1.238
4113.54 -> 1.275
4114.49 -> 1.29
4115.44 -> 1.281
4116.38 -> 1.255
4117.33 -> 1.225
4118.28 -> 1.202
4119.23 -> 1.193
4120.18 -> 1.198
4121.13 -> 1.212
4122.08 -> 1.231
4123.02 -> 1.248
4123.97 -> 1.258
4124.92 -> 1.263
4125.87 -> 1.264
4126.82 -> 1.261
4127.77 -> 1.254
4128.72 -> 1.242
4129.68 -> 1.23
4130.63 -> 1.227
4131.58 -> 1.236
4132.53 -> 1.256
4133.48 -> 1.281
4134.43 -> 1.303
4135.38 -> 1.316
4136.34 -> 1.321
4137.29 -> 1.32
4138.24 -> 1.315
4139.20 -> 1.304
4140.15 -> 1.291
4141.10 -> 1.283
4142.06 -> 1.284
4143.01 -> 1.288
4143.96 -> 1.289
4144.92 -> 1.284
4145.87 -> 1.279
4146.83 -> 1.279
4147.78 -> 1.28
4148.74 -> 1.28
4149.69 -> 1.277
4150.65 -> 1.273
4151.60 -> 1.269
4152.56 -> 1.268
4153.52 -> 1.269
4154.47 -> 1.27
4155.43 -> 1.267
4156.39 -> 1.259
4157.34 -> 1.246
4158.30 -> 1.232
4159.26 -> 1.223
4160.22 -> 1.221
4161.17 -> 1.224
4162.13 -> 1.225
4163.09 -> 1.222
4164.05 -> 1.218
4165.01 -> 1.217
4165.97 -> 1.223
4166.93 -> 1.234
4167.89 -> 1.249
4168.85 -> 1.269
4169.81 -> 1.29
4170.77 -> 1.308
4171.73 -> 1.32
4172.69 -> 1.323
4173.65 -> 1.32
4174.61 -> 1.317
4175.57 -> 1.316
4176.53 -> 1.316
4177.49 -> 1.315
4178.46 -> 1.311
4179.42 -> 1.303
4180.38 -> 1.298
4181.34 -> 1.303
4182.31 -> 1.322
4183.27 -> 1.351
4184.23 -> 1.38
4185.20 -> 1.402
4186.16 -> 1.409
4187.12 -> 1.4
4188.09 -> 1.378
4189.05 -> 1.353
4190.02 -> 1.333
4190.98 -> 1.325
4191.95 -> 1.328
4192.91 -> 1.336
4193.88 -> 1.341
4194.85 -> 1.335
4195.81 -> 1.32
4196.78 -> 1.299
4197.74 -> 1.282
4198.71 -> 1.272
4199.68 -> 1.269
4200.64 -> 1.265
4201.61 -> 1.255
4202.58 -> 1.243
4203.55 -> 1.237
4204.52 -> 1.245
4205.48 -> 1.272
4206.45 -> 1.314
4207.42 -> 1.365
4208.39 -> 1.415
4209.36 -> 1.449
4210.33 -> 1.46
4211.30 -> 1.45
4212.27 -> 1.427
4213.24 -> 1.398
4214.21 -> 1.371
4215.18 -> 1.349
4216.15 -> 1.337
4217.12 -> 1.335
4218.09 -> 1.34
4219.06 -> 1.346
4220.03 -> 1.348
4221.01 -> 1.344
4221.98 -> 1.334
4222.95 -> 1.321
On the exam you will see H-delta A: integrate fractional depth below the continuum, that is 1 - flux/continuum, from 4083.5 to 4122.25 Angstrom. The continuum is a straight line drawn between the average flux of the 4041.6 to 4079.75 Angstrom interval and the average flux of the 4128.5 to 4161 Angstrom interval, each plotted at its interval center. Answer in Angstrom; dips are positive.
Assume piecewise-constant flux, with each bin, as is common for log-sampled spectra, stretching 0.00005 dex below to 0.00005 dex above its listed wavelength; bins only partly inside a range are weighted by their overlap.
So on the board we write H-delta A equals 2.3 Angstrom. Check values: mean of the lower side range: 1.23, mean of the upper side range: 1.27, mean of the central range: 1.17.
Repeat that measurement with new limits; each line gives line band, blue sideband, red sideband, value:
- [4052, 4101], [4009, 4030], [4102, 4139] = 4.1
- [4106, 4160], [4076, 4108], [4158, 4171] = -2.0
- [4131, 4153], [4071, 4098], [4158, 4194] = -0.5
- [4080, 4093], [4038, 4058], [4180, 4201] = 0.8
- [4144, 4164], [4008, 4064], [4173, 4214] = 1.0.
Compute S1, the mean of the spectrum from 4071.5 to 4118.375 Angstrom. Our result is 1.18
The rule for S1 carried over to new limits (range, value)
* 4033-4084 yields 1.23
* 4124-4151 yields 1.28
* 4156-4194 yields 1.3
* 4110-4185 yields 1.27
